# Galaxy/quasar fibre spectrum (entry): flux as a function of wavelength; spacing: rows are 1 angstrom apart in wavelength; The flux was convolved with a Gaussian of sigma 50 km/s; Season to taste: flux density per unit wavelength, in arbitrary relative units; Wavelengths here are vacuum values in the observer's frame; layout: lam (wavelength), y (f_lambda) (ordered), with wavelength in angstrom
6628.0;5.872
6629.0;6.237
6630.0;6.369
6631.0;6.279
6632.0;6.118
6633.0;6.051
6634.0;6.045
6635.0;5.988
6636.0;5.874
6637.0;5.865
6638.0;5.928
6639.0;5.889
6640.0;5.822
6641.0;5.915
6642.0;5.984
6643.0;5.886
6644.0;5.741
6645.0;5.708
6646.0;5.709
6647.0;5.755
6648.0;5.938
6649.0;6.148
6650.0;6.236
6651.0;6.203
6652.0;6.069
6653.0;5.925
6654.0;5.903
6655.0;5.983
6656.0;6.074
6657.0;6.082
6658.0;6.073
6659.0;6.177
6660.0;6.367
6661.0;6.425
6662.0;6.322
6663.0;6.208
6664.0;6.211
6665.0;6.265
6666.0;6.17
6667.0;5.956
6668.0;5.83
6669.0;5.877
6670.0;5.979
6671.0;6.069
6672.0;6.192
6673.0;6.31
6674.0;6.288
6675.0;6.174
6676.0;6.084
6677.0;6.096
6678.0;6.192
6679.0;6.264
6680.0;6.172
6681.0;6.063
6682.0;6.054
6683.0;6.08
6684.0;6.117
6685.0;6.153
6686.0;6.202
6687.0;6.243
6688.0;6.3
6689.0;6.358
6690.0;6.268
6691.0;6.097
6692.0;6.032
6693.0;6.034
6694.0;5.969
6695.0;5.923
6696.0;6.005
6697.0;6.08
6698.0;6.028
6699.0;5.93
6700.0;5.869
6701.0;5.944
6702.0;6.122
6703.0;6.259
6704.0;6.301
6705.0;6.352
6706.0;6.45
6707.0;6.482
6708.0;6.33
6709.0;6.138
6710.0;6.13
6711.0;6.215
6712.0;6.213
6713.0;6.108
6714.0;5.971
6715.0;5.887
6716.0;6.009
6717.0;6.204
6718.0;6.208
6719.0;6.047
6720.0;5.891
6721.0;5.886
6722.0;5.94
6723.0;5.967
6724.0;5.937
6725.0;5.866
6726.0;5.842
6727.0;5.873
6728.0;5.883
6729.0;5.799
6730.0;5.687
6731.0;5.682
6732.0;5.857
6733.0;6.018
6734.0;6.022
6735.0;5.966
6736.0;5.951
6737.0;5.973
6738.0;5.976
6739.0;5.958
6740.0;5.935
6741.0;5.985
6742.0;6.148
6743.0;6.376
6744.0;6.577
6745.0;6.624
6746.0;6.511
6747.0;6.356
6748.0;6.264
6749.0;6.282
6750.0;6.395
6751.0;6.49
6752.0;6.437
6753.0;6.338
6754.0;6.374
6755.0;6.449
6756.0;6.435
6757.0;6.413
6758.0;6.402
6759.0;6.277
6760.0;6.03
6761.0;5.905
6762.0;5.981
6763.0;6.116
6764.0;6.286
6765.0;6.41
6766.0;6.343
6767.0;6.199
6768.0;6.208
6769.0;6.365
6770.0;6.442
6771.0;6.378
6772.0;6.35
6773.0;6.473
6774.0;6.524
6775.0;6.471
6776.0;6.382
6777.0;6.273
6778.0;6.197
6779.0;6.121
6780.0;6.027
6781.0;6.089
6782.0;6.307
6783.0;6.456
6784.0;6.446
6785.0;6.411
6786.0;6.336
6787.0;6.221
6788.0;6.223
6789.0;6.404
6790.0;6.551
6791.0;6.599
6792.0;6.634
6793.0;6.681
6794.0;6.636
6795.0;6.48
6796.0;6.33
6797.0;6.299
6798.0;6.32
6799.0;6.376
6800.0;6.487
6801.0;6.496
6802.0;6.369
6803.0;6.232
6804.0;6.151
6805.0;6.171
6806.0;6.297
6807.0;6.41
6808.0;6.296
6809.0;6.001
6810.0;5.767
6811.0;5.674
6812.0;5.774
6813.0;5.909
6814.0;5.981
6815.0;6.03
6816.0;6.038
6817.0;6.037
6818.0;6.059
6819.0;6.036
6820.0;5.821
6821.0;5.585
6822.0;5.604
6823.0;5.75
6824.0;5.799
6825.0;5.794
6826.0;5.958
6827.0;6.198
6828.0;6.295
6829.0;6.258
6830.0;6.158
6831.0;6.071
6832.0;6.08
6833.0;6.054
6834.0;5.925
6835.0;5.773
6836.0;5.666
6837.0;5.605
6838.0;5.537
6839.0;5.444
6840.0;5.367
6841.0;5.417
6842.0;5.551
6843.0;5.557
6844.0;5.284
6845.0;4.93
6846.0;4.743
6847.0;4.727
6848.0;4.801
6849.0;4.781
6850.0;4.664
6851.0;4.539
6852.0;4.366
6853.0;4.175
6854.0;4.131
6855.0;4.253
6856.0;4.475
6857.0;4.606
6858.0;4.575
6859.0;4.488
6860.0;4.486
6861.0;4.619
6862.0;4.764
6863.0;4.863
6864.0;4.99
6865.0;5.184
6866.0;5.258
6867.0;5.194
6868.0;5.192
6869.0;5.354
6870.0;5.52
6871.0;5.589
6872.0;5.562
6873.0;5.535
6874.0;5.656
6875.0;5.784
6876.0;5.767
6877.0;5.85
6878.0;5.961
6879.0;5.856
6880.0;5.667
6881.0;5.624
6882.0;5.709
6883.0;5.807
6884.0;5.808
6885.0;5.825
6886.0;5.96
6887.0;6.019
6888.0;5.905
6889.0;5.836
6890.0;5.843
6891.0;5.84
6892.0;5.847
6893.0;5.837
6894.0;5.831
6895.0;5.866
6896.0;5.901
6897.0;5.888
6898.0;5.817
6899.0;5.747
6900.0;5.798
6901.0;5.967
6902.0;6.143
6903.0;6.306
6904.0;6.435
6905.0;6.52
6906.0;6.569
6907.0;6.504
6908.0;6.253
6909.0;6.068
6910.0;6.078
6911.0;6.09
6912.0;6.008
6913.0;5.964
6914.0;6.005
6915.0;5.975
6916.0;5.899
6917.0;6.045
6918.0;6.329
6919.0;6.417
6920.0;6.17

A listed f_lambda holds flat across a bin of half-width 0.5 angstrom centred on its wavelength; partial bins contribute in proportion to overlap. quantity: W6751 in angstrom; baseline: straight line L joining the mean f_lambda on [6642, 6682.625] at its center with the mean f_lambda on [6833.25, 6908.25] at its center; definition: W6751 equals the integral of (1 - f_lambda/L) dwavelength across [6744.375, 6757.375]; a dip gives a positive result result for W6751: -1.3 angstrom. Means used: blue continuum 6.08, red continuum 5.46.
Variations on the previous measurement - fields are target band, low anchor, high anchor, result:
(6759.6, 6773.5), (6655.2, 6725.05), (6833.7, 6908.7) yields -0.97 angstrom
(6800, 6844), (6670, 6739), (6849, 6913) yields -1.67 angstrom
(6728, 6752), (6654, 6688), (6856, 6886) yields -1.06 angstrom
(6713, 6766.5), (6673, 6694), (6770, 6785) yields 1.20 angstrom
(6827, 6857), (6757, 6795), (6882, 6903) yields 4.01 angstrom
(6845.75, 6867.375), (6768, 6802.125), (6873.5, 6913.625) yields 5.09 angstrom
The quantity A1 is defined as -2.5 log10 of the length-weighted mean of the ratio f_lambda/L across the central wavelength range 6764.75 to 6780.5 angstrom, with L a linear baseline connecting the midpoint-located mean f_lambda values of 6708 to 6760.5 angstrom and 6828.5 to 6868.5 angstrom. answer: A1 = -0.10 mag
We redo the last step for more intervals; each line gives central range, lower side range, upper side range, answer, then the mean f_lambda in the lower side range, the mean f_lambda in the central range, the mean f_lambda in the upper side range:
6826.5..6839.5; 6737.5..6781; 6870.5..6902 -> 0.01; 6.29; 5.93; 5.81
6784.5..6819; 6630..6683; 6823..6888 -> -0.13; 6.06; 6.25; 5.37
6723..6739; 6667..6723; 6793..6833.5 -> 0.04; 6.11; 5.89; 6.11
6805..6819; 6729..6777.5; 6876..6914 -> 0.02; 6.23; 6.03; 5.97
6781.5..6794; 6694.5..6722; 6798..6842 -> -0.08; 6.11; 6.45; 5.97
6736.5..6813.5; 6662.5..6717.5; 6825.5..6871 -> -0.12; 6.13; 6.29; 5.2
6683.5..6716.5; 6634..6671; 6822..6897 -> -0.05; 6.01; 6.14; 5.44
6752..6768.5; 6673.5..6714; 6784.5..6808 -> 0.01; 6.15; 6.27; 6.39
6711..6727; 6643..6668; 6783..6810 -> 0.04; 6.06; 6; 6.37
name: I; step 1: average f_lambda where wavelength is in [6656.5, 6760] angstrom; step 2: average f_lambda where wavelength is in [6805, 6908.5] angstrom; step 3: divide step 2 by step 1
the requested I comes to 0.9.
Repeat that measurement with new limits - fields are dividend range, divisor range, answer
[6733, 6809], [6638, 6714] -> 1.03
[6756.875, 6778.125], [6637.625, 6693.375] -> 1.03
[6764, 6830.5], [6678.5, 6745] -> 1.02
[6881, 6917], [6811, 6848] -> 1.05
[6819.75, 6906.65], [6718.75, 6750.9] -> 0.91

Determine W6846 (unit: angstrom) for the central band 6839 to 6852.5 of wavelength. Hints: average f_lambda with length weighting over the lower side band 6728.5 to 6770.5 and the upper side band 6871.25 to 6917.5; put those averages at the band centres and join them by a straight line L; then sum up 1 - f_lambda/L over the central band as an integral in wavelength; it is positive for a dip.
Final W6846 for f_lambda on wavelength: 2.3 angstrom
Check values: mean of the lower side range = 6.2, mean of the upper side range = 5.94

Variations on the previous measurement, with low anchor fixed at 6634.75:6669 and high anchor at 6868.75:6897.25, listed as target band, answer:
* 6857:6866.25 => 1.6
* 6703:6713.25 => -0.5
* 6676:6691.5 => -0.5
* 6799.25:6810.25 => -0.7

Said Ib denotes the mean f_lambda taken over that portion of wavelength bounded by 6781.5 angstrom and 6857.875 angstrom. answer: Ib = 5.81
